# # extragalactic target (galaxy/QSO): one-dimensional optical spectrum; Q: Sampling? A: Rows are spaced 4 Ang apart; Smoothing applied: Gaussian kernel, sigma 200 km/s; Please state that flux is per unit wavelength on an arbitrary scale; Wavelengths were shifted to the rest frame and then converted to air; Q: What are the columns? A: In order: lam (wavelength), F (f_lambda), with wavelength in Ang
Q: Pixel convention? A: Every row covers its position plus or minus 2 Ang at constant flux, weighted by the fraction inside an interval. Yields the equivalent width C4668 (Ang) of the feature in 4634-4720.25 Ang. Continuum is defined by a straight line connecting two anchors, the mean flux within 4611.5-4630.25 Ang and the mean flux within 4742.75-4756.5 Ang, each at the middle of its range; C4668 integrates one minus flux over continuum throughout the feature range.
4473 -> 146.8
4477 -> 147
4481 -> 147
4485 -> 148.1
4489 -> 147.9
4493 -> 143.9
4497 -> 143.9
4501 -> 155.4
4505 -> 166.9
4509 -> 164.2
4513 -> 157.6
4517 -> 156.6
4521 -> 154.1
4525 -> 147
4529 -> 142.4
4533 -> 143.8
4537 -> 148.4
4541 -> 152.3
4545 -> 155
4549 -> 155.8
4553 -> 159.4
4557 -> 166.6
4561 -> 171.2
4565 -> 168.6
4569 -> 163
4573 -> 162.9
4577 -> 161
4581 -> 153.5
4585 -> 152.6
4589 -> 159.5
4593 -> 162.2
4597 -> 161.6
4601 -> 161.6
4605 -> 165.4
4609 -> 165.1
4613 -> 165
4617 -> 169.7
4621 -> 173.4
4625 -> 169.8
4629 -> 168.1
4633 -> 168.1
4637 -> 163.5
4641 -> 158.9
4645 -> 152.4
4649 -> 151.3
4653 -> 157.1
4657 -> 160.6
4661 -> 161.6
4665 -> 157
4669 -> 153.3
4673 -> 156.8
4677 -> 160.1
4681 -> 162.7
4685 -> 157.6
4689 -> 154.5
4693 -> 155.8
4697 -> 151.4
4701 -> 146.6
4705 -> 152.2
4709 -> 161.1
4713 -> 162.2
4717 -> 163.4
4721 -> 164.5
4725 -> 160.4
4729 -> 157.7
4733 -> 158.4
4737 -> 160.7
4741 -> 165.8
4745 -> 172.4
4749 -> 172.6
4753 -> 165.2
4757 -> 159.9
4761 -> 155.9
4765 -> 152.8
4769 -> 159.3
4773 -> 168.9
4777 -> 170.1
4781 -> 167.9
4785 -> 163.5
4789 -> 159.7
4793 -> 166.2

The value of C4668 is 6.0 Ang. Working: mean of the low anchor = 169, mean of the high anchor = 169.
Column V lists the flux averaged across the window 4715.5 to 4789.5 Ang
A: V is 163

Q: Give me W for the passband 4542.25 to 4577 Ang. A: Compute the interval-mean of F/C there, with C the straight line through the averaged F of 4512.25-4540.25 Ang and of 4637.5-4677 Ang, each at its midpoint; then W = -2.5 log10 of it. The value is -0.08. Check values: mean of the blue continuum 150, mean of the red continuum 157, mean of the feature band 162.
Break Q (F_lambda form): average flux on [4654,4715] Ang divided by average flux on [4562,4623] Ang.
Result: 0.96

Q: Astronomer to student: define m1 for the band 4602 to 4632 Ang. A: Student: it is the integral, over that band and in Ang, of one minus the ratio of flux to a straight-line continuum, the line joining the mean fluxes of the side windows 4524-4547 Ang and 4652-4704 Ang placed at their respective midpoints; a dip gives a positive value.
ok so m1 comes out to -2.9 Ang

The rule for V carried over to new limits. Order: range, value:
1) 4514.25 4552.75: 151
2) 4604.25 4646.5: 166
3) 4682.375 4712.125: 155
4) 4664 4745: 158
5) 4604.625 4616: 166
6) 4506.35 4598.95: 157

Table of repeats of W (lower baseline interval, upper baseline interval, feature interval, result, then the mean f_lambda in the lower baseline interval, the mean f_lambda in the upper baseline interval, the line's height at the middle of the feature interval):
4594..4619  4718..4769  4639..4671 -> 0.049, 165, 162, 164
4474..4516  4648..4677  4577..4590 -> -0.006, 152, 157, 155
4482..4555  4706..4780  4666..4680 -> 0.016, 152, 163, 160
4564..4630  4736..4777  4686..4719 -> 0.053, 164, 164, 164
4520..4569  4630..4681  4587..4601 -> -0.028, 156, 159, 157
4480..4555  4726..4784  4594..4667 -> -0.036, 152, 163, 157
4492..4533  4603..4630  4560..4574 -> -0.036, 153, 168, 161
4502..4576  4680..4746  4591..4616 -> -0.038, 158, 159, 158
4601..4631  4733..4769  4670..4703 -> 0.064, 168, 163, 165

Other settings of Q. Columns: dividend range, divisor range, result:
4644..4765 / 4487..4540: 1.05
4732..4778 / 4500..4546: 1.06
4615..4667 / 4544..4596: 1.01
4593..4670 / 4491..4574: 1.04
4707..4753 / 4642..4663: 1.04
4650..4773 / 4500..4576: 1.01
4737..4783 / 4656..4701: 1.05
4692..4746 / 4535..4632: 0.98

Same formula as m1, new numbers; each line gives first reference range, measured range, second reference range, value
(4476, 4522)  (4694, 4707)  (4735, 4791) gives 0.87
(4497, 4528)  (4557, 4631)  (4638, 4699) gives -3.65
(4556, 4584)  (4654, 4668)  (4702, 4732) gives 0.17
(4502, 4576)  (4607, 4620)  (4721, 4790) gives -0.62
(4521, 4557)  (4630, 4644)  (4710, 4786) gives -0.53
